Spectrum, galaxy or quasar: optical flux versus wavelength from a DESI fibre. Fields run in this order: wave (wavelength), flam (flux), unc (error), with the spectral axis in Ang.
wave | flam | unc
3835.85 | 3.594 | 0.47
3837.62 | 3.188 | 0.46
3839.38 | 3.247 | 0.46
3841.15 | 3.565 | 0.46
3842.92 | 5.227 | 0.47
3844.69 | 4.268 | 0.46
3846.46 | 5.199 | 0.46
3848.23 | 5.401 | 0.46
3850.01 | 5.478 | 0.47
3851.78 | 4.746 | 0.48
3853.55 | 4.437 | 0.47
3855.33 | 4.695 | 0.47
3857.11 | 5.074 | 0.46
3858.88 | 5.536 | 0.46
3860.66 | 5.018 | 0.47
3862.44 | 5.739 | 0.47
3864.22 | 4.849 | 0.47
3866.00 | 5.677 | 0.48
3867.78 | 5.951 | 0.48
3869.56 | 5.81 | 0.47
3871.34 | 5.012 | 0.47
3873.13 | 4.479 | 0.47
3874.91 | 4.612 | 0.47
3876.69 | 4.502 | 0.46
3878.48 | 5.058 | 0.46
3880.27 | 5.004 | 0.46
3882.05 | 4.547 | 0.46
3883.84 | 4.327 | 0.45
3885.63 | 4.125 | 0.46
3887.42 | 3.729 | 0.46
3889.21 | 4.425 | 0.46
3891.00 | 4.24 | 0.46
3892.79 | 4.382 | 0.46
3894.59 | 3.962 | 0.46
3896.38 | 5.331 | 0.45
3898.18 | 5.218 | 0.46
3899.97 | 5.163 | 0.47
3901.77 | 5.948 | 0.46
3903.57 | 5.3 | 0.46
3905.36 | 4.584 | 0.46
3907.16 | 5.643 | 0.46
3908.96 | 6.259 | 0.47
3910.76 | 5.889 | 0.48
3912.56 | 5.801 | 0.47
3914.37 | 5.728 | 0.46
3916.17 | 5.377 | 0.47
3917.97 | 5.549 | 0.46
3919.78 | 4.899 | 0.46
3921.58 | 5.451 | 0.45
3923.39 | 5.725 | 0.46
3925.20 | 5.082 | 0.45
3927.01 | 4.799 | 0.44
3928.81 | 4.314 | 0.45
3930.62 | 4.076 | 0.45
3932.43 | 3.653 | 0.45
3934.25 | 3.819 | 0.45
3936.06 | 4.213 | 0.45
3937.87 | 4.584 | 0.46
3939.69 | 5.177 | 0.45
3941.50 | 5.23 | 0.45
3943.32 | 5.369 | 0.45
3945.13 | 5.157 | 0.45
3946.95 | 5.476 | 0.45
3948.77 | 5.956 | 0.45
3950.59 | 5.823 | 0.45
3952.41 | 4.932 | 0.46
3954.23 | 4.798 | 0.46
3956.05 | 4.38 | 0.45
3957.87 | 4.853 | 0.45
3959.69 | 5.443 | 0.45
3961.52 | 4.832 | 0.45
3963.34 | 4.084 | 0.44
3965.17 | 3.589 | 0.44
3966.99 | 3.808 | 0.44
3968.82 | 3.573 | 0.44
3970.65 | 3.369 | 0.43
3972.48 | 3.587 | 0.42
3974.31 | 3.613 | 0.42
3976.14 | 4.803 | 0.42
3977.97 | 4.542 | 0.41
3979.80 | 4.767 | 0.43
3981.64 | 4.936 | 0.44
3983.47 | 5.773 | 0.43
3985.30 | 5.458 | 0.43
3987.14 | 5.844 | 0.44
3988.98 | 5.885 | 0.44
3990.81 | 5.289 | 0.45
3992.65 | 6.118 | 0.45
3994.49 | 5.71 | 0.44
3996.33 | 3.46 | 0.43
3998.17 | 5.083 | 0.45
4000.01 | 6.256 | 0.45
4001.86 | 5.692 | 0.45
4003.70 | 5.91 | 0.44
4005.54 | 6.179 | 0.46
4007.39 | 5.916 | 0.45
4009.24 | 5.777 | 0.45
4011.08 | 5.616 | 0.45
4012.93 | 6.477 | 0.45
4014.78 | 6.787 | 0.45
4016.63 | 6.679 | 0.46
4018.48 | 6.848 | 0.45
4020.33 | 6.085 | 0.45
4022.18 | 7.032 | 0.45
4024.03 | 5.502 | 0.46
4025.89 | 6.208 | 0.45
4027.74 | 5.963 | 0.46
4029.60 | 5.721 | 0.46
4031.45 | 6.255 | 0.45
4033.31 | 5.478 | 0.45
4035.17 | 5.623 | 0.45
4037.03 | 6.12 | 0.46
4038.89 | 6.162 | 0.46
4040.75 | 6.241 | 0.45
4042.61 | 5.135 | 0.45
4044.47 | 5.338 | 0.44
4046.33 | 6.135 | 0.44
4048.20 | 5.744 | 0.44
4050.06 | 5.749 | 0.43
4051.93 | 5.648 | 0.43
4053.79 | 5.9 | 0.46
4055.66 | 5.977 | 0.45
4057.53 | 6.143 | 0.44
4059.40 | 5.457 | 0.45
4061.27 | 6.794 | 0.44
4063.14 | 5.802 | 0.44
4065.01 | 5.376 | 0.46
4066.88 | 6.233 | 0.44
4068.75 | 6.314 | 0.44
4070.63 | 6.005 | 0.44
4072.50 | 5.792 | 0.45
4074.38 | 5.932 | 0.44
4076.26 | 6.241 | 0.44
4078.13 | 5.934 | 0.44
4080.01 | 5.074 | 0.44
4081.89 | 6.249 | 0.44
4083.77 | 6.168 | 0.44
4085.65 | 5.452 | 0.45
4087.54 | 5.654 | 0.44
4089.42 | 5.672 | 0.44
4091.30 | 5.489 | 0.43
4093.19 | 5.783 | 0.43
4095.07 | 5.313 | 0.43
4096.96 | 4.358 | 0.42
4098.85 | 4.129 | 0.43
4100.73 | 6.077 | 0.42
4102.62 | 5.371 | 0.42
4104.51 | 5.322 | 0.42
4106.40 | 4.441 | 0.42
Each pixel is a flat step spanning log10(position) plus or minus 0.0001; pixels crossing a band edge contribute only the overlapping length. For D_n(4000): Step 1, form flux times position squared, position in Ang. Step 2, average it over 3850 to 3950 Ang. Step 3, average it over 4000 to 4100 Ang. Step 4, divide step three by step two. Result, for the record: 1.3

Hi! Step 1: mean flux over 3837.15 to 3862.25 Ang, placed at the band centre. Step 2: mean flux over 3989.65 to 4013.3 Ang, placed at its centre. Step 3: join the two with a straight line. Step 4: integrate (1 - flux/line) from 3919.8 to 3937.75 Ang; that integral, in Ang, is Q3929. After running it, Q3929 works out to 2.08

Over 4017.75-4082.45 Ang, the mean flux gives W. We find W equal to 5.94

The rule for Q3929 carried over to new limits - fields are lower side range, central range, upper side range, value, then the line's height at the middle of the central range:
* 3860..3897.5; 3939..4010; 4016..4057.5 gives 6.17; 5.51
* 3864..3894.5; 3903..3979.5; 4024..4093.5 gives 4.03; 5.12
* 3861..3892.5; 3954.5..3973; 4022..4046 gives 4.16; 5.41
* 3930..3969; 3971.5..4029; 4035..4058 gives -3.20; 5.3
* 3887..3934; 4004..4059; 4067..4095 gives -4.07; 5.6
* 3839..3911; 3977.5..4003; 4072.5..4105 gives -0.49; 5.26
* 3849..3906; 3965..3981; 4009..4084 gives 4.43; 5.52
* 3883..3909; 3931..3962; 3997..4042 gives 2.34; 5.31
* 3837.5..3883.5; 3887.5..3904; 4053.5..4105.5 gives 0.66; 5.01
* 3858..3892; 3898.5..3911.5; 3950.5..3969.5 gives -2.13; 4.75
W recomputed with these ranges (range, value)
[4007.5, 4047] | 6.05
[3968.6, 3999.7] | 4.87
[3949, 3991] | 4.71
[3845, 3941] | 4.97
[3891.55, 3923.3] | 5.32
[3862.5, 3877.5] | 5.15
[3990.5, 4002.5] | 5.37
